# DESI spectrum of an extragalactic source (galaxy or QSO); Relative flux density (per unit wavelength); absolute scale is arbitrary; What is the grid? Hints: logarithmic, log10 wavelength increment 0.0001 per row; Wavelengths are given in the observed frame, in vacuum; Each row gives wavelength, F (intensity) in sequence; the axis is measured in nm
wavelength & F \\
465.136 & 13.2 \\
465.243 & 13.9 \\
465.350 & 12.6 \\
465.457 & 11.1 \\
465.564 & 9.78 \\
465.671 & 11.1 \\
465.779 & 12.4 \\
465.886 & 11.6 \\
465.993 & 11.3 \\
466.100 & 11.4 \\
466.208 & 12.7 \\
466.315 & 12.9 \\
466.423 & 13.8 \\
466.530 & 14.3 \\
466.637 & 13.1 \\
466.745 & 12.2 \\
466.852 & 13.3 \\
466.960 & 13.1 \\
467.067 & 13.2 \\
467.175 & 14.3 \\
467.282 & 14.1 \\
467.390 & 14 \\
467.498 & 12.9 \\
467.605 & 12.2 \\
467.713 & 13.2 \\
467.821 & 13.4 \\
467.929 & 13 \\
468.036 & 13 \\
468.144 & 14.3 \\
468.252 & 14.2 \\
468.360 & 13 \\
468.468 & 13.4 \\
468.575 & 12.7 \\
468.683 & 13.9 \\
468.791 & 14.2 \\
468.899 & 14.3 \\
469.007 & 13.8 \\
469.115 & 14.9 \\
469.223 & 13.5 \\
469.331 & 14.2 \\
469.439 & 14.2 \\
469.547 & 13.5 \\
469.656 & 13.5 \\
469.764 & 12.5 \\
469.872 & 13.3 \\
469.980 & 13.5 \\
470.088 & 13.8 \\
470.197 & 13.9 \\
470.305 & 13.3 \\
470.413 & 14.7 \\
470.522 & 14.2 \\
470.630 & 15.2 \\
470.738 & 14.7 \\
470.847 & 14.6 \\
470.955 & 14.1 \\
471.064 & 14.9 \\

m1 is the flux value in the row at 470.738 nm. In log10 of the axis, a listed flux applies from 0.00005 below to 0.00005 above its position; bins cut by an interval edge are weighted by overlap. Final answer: 14.7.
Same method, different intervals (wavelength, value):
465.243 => 13.9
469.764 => 12.5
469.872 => 13.3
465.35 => 12.6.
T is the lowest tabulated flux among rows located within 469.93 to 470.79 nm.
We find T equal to 13.3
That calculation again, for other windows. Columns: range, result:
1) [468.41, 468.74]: 12.7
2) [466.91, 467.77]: 12.2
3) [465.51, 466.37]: 9.78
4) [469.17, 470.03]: 12.5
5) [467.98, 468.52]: 13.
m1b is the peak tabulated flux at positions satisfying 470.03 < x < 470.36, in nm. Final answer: 13.9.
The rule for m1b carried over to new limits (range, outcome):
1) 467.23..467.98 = 14.1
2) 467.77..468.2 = 14.3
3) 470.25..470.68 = 15.2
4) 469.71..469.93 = 13.3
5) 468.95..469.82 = 14.9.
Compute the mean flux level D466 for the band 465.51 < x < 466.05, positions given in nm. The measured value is 11.2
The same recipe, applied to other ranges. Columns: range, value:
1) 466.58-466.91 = 12.9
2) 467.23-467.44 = 14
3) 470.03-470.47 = 13.9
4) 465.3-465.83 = 11.4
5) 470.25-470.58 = 14.1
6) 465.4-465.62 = 10.5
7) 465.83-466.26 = 11.8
